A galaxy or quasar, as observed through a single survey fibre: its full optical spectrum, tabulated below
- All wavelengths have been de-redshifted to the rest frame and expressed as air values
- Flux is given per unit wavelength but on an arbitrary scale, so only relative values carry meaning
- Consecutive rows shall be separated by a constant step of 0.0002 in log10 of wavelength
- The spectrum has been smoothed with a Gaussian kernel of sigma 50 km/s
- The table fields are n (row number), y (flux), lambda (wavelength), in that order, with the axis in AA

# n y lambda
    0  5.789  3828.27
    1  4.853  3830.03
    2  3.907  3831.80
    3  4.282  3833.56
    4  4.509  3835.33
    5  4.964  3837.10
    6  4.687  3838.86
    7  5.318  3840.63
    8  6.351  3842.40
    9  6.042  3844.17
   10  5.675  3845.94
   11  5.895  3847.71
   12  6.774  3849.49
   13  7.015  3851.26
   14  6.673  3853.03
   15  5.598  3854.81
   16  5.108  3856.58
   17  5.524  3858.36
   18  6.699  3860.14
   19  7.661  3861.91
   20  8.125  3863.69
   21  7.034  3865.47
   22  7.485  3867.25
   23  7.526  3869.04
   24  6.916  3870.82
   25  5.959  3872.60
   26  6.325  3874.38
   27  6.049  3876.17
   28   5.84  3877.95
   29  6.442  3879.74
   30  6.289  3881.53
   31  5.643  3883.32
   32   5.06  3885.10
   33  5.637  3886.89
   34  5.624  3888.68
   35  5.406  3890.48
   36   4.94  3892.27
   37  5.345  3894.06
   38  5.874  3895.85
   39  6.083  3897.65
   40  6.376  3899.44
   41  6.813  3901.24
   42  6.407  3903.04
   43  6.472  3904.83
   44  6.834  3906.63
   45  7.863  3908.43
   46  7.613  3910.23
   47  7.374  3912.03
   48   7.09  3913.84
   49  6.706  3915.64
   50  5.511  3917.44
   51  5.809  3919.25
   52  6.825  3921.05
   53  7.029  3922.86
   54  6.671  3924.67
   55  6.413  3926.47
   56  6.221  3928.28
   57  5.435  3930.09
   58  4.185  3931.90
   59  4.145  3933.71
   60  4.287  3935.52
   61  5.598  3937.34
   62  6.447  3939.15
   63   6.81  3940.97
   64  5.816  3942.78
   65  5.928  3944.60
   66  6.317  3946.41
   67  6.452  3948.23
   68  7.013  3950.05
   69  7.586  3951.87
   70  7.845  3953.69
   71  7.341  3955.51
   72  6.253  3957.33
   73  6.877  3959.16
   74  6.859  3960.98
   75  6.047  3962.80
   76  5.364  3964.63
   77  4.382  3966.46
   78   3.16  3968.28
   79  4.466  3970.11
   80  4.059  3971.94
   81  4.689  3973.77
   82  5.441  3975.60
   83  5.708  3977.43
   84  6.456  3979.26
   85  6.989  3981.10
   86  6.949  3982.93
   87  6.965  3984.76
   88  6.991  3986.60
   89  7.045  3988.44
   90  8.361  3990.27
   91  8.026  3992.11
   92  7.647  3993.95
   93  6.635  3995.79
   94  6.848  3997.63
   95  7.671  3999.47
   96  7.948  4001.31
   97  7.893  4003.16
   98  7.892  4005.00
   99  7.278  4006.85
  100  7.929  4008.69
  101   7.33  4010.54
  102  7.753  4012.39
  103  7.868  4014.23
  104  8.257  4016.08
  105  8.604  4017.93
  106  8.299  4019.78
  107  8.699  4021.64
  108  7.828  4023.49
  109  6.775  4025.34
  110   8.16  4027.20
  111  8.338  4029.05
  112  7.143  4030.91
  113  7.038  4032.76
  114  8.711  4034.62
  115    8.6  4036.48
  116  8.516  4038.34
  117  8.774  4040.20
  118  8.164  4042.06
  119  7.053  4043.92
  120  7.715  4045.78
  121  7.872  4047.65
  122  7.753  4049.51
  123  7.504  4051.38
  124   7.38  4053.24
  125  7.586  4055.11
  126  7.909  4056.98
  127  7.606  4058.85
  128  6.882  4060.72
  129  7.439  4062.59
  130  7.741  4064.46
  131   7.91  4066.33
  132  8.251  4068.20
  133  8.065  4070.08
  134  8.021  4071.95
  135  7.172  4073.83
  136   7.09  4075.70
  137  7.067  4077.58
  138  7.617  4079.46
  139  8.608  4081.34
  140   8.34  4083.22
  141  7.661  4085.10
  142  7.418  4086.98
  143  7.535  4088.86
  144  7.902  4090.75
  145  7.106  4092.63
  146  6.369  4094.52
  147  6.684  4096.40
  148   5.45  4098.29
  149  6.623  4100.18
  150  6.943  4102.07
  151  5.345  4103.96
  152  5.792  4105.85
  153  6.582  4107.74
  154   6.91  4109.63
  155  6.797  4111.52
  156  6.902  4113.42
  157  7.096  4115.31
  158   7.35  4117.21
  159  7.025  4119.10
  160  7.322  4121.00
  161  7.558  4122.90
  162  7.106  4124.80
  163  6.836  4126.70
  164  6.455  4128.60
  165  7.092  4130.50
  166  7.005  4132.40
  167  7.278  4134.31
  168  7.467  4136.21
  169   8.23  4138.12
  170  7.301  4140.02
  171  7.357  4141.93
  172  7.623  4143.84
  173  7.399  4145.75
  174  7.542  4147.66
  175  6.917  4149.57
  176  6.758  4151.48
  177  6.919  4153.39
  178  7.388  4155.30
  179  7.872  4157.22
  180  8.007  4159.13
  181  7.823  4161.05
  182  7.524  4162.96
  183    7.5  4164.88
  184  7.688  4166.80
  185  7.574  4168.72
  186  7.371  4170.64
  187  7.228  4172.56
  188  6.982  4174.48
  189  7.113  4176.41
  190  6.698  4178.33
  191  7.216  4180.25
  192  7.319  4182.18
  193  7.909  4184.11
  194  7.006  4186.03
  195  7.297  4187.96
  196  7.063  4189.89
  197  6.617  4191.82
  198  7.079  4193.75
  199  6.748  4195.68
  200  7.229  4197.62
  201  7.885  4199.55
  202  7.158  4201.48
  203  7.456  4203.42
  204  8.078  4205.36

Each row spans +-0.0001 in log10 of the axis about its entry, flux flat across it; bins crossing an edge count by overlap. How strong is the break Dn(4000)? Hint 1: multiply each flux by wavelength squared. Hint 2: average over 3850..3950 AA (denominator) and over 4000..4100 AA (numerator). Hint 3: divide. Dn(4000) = 1.33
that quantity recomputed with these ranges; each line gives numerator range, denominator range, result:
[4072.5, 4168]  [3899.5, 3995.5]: 1.24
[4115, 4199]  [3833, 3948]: 1.36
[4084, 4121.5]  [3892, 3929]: 1.16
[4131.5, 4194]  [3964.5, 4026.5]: 1.15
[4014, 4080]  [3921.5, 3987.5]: 1.37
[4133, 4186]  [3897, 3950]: 1.33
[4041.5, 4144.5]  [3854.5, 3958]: 1.27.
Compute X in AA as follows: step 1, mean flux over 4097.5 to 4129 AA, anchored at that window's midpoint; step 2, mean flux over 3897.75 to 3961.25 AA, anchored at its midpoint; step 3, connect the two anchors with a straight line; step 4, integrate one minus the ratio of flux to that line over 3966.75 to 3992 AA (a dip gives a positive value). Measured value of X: 2.07 AA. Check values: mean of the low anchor 6.43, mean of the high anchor 6.72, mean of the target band 5.98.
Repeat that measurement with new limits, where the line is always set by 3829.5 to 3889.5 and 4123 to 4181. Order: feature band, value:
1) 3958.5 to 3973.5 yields 3.2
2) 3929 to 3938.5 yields 2.3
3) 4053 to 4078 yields -2.4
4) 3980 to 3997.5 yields -1.8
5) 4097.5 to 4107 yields 1.4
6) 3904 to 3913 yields -1.5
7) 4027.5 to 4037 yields -1.7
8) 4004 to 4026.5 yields -4.0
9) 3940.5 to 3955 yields -0.8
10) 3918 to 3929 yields -0.3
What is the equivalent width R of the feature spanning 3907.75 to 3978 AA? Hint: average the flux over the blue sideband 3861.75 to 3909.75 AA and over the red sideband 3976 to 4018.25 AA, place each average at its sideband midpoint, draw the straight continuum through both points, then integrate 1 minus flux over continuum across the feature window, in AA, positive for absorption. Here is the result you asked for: 8.6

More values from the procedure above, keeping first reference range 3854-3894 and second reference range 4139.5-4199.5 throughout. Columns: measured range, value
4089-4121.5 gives 1.53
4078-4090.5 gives -1.52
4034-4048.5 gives -2.85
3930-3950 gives 2.48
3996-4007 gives -1.43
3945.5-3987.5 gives 2.89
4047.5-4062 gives -1.41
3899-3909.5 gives -0.85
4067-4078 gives -1.12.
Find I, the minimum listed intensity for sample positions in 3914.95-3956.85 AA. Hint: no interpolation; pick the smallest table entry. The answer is 4.145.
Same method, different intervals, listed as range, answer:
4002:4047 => 6.775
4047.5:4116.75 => 5.345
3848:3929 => 4.94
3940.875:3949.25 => 5.816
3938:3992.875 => 3.16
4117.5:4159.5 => 6.455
